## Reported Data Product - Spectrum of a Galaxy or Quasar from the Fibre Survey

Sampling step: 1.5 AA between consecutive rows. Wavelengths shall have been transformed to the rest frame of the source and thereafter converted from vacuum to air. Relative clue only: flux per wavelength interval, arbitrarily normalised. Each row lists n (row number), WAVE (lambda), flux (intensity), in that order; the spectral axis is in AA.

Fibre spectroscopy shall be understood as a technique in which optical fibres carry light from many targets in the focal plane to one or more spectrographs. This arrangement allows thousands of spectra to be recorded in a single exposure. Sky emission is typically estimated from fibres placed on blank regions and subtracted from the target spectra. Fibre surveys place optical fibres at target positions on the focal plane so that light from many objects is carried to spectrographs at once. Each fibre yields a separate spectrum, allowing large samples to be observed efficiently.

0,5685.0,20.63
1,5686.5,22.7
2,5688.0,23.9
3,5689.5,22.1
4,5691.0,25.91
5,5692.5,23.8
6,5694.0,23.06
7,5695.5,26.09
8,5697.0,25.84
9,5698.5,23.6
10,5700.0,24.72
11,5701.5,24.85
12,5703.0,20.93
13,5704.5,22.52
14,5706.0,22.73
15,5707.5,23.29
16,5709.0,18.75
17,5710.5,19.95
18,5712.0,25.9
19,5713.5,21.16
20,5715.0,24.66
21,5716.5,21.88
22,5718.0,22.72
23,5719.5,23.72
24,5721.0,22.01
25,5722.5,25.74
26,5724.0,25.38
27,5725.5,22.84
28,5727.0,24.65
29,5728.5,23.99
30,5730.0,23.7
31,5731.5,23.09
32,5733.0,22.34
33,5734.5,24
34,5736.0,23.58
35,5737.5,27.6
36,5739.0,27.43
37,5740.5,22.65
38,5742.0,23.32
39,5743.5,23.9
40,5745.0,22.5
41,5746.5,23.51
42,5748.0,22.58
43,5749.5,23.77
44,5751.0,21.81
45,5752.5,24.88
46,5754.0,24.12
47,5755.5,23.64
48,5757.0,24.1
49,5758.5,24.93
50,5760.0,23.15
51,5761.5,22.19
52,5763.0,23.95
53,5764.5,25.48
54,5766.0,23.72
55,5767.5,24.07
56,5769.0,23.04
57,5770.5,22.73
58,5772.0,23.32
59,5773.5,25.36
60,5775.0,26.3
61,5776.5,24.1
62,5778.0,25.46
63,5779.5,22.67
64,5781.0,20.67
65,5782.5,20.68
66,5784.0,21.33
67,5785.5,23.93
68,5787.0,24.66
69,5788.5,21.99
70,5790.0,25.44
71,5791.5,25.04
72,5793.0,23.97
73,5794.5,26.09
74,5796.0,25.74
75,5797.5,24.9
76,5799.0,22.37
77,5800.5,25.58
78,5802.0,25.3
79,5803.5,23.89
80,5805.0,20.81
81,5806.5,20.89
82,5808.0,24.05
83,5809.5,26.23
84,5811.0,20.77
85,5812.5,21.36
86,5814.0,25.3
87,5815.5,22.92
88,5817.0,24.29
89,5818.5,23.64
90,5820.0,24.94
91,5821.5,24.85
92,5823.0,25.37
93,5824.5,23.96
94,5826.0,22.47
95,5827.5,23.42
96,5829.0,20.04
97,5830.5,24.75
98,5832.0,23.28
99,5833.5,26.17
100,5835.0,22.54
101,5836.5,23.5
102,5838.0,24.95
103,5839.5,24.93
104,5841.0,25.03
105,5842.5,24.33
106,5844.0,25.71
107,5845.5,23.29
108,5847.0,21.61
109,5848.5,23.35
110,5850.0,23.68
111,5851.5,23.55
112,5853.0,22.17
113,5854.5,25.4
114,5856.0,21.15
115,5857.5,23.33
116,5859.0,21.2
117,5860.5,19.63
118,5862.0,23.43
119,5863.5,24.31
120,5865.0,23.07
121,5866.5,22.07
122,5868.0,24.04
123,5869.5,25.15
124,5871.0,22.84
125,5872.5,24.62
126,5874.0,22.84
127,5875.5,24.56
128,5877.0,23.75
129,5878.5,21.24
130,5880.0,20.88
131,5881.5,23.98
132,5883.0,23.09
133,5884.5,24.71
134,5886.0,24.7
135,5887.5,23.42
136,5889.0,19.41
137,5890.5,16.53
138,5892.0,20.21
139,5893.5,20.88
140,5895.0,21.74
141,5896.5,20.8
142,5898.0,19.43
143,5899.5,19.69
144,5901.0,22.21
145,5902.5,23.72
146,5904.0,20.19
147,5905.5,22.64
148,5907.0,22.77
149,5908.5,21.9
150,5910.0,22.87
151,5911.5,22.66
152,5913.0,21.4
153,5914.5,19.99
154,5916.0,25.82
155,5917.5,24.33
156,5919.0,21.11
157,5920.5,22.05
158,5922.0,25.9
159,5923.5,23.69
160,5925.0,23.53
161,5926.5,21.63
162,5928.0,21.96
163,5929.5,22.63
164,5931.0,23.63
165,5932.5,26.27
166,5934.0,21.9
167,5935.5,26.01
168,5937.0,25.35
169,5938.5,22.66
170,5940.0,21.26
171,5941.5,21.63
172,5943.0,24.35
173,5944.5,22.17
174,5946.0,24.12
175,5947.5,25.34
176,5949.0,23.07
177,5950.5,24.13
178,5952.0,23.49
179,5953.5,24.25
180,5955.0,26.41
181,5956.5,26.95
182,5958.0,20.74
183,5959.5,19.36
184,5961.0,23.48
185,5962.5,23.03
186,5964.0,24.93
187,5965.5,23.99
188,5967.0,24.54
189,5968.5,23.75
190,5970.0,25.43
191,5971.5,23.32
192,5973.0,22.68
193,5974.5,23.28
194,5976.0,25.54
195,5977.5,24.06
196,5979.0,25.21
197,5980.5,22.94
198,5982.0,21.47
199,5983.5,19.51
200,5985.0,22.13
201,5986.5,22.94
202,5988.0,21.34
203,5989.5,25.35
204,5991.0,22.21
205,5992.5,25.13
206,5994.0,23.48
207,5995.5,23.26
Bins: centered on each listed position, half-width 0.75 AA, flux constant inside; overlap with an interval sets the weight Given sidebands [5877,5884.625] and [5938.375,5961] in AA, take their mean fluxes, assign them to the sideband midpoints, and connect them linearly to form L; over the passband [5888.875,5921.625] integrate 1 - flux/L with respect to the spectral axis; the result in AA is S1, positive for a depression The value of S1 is 1.98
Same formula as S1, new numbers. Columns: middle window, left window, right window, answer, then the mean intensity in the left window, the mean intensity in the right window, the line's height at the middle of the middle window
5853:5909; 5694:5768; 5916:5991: 2.9 AA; 23.6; 23.5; 23.5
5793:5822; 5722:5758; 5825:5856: -0.2 AA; 24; 23.6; 23.8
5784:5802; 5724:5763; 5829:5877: -0.6 AA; 23.8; 23.5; 23.7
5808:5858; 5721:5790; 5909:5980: -0.1 AA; 23.8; 23.5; 23.7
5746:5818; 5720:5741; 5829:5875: 0.7 AA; 24.2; 23.5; 23.9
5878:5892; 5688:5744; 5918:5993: 0.9 AA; 23.6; 23.4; 23.5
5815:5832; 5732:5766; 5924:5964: 0.0 AA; 23.9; 23.5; 23.7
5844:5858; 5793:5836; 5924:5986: 0.3 AA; 23.8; 23.5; 23.7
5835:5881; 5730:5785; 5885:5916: -2.4 AA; 23.7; 21.5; 22.1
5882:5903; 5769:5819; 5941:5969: 2.0 AA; 23.7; 23.7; 23.7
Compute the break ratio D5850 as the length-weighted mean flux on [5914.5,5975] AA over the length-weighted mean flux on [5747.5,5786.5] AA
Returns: 1.00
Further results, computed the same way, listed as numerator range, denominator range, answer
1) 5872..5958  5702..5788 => 0.97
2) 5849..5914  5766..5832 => 0.94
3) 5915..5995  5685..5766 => 1.00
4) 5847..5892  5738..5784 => 0.96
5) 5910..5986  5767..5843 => 0.98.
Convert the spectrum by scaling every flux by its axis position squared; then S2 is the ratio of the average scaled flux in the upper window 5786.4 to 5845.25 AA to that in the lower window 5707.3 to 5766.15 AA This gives 1.05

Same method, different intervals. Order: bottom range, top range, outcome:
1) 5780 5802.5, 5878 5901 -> 0.93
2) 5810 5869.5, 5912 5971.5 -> 1.04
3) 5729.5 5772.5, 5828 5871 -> 1.02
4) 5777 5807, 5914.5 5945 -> 1.04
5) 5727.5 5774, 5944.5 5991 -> 1.06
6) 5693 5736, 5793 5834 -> 1.05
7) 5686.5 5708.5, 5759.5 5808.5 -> 1.03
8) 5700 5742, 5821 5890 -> 1.04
